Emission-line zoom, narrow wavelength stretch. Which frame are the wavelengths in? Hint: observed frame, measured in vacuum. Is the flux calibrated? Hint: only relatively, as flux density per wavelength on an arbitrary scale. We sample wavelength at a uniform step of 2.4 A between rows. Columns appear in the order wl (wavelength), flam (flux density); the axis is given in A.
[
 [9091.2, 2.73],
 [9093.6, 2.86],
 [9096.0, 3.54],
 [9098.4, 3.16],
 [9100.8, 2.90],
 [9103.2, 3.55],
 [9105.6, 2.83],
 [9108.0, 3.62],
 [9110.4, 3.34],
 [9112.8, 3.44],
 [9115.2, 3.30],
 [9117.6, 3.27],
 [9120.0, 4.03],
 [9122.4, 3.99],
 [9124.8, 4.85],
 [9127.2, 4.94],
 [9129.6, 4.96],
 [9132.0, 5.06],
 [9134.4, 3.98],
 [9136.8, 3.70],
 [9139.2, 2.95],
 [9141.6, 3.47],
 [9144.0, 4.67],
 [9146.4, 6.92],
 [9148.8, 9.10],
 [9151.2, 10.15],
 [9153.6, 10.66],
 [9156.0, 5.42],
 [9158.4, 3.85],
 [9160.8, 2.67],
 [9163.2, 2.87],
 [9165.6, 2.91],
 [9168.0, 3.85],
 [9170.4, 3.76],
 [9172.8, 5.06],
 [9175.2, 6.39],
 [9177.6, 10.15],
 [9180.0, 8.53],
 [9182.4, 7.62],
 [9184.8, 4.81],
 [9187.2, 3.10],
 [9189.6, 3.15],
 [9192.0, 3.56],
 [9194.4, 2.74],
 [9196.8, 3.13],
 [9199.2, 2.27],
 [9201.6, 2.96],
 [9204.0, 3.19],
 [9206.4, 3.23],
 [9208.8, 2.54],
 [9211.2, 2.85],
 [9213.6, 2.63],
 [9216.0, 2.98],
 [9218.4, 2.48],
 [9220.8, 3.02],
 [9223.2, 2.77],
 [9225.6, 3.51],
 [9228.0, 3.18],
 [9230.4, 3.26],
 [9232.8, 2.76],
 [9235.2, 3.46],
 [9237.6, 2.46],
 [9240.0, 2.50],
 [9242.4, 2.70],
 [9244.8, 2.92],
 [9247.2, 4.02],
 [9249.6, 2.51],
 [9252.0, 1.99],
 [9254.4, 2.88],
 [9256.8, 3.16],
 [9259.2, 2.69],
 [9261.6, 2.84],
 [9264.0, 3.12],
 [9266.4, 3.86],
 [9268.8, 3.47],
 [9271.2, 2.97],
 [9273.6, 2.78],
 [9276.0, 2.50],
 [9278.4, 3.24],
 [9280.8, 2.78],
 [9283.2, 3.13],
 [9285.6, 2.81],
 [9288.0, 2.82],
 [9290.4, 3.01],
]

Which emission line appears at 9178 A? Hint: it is [N II]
